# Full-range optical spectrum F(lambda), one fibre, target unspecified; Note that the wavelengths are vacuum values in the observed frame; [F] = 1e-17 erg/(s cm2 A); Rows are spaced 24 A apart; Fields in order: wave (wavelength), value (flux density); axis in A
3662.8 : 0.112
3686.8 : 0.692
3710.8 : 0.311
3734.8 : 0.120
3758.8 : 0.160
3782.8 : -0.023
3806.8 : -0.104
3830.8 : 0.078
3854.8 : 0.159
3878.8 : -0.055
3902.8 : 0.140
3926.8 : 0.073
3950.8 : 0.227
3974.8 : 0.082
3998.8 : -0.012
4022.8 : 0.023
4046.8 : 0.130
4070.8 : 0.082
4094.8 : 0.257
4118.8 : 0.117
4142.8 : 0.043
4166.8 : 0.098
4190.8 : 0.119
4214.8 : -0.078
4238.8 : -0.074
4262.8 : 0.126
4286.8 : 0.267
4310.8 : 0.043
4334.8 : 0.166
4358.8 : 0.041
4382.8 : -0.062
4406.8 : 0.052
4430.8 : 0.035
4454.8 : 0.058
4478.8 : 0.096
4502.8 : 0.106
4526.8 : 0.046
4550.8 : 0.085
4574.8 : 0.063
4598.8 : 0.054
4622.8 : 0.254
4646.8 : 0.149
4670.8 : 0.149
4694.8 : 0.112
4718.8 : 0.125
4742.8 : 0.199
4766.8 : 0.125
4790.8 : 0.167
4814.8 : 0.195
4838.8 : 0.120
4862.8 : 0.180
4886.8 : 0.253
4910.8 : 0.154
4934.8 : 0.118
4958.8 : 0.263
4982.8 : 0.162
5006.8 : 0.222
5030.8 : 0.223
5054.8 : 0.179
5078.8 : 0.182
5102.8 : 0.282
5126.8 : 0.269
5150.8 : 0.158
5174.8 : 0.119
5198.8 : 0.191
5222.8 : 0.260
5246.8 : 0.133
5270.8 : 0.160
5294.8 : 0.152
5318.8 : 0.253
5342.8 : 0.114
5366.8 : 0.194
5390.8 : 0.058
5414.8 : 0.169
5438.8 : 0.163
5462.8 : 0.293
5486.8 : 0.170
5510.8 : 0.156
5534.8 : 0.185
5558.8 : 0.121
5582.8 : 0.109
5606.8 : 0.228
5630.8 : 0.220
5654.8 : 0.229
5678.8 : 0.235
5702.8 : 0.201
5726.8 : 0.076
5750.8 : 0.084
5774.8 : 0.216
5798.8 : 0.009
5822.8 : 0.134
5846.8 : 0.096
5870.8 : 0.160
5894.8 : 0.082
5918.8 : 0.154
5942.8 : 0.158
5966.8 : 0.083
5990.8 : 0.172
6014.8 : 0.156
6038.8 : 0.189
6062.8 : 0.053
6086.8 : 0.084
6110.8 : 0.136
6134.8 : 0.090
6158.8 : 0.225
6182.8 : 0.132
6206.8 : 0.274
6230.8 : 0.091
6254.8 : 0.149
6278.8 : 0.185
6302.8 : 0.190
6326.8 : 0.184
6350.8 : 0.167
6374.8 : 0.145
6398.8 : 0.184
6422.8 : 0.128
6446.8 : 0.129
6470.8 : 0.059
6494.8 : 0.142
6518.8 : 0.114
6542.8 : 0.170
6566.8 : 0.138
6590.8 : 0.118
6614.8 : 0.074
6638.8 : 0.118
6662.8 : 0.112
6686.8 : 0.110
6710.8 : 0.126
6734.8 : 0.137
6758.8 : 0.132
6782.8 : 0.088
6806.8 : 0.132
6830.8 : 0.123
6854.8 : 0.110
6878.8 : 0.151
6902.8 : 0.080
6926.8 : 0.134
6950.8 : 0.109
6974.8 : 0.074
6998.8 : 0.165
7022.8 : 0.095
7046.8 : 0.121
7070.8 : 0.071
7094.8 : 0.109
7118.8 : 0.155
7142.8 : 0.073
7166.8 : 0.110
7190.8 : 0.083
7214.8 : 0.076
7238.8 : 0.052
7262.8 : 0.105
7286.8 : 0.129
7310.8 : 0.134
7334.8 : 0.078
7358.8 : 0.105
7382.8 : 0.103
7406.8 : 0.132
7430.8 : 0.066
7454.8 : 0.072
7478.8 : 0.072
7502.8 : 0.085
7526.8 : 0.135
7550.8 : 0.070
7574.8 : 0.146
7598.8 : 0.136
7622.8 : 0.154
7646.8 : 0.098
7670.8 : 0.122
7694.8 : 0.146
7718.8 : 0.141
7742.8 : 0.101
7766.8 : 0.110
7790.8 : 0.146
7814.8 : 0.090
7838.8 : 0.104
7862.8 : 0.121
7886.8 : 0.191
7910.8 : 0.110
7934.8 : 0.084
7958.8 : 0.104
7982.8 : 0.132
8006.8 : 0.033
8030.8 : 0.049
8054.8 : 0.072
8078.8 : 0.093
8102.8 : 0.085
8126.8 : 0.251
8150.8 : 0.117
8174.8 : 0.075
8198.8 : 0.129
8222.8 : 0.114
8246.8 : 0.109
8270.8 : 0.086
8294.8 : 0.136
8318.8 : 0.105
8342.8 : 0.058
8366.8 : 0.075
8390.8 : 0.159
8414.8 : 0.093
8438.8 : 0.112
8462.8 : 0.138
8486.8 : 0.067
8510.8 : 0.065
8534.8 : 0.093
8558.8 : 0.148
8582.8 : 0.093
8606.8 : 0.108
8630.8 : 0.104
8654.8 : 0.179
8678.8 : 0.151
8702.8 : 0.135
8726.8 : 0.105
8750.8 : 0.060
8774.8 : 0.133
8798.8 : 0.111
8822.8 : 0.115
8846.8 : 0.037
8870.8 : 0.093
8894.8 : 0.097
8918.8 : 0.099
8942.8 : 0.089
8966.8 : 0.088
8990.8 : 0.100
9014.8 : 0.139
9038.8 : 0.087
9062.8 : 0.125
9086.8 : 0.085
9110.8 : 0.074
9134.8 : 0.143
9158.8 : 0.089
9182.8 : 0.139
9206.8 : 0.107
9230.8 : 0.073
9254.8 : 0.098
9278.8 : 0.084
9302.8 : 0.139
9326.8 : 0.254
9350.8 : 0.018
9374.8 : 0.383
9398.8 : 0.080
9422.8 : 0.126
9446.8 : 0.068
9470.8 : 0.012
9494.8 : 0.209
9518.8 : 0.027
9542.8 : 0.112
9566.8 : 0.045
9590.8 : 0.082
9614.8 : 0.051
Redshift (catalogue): 0.239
